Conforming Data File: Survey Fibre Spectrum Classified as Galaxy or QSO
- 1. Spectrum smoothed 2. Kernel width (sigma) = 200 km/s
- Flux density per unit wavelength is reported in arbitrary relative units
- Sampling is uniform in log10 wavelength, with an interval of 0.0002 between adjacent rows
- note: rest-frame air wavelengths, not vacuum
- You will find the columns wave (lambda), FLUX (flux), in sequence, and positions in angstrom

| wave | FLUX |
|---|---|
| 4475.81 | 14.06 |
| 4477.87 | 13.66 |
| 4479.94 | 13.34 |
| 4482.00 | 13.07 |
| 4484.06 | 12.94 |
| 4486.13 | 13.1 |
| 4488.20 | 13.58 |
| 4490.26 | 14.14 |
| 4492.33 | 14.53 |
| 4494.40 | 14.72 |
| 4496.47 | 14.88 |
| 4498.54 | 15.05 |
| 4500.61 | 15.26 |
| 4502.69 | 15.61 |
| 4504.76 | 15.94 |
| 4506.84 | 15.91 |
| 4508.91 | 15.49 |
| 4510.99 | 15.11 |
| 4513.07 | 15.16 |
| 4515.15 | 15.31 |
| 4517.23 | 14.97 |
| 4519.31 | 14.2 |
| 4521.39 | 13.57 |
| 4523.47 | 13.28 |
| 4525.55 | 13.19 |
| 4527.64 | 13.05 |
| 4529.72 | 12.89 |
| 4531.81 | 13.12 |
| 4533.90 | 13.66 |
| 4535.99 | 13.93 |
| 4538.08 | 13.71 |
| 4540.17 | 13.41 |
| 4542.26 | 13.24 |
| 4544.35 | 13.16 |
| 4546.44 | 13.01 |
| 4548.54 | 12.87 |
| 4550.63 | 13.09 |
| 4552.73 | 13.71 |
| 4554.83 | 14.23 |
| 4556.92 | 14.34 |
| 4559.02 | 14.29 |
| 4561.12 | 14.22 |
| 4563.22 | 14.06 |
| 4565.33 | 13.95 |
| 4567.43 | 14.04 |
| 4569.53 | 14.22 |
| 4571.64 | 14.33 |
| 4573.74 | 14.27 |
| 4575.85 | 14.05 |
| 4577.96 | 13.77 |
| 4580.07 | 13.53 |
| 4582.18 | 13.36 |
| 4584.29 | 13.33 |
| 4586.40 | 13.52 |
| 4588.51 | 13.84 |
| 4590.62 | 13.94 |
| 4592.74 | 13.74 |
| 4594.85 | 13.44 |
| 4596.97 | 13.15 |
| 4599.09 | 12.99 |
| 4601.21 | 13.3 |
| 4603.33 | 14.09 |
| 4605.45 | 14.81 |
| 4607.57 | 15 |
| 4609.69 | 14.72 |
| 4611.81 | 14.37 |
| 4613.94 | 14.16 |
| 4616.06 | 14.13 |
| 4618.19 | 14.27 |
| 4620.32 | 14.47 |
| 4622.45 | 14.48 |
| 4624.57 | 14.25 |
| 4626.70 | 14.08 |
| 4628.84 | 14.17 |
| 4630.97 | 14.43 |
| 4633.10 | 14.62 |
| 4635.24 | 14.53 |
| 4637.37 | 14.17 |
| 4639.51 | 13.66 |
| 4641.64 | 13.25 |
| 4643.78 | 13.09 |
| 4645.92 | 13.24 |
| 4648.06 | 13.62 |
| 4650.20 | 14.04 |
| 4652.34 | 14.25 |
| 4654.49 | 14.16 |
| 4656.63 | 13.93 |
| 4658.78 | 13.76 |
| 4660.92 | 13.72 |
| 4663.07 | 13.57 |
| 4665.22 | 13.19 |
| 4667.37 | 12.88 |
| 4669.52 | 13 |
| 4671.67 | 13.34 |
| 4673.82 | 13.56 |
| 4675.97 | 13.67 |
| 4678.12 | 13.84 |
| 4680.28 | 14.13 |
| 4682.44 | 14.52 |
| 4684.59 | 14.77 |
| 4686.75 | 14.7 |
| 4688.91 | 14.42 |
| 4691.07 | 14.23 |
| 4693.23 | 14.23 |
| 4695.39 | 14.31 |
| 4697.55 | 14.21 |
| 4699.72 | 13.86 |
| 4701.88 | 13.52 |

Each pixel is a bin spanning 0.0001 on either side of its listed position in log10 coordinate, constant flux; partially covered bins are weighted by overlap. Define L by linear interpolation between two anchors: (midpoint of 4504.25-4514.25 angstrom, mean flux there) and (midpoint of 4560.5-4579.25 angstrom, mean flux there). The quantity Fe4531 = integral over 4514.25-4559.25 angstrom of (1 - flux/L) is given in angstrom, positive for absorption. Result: 3.7 angstrom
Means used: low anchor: 15.5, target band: 13.6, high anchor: 14.1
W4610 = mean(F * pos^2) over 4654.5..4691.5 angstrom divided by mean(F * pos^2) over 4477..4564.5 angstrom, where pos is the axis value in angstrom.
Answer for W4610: 1.05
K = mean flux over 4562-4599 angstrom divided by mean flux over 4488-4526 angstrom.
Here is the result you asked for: 0.93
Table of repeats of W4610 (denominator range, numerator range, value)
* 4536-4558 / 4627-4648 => 1.07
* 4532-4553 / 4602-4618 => 1.11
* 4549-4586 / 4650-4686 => 1.04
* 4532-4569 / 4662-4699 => 1.08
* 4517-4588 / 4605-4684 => 1.06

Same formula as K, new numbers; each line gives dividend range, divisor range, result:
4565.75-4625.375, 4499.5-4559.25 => 0.99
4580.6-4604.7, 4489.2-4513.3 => 0.89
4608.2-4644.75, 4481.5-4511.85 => 0.97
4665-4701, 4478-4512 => 0.96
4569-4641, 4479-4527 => 0.97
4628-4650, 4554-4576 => 0.98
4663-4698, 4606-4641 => 0.97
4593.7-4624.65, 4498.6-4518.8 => 0.92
